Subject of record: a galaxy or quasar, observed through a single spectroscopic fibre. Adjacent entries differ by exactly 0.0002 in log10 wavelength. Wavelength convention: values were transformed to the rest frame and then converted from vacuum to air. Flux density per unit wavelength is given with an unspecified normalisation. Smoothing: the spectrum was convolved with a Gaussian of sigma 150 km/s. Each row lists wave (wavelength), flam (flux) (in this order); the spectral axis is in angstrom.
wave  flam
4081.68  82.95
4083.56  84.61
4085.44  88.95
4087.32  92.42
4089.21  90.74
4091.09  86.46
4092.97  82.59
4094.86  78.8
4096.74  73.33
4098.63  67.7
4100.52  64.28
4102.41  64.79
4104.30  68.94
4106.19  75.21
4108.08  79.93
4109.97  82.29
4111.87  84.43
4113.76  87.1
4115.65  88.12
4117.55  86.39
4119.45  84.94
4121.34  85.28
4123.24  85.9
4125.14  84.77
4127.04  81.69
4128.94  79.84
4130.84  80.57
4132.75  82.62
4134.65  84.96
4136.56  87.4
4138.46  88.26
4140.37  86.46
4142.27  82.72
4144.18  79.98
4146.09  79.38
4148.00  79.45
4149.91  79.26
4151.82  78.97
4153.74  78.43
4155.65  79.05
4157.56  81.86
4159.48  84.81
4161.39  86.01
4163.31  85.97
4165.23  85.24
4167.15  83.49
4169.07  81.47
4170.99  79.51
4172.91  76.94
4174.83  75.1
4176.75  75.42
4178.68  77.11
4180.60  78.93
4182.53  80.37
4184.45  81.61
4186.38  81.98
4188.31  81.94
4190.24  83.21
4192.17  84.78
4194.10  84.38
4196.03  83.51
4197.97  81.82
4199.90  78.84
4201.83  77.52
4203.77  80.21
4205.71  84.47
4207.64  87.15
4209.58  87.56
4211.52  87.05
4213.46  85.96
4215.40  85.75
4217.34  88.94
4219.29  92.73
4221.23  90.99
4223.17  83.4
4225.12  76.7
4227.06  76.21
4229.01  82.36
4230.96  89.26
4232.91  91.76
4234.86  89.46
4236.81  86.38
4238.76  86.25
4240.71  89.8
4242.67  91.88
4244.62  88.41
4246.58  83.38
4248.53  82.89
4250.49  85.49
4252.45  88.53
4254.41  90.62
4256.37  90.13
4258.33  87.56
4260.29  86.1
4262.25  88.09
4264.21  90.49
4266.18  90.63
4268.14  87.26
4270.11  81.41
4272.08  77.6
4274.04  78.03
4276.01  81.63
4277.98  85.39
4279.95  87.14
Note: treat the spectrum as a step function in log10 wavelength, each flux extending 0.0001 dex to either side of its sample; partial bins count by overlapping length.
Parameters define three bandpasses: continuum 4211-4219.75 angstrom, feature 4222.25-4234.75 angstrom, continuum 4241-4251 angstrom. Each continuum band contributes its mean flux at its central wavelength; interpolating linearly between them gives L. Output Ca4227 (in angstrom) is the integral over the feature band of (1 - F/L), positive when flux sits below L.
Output 0.5 angstrom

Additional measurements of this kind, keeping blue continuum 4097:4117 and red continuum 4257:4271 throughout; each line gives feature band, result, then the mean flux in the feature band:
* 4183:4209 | 0.1 angstrom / 82.5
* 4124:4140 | -1.2 angstrom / 83.9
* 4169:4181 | 0.6 angstrom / 77.5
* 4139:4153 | -0.3 angstrom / 81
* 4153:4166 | -0.5 angstrom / 83.1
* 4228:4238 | -0.3 angstrom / 87.7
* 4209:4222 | -0.7 angstrom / 88.4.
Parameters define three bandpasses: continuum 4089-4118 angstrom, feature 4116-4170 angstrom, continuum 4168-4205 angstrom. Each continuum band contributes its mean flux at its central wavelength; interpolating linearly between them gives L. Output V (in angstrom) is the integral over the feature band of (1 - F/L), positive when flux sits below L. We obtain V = -2.6 angstrom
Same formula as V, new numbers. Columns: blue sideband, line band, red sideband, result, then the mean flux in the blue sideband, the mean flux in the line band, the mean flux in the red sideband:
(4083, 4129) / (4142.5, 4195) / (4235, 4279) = 1.50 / 81.2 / 80.9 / 86.3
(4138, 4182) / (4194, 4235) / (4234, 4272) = -0.01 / 80.9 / 84.7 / 87.4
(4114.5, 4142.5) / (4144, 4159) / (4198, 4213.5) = 0.83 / 84.7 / 79.7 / 83.4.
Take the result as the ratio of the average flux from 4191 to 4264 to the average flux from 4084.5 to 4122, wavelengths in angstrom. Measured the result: 1.07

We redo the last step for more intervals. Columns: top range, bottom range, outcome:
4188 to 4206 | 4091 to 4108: 1.12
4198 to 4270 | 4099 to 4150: 1.06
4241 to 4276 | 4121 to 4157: 1.05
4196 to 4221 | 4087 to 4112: 1.10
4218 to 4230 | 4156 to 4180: 1.04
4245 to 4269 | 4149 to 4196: 1.08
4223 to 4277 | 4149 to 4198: 1.06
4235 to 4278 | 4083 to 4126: 1.06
